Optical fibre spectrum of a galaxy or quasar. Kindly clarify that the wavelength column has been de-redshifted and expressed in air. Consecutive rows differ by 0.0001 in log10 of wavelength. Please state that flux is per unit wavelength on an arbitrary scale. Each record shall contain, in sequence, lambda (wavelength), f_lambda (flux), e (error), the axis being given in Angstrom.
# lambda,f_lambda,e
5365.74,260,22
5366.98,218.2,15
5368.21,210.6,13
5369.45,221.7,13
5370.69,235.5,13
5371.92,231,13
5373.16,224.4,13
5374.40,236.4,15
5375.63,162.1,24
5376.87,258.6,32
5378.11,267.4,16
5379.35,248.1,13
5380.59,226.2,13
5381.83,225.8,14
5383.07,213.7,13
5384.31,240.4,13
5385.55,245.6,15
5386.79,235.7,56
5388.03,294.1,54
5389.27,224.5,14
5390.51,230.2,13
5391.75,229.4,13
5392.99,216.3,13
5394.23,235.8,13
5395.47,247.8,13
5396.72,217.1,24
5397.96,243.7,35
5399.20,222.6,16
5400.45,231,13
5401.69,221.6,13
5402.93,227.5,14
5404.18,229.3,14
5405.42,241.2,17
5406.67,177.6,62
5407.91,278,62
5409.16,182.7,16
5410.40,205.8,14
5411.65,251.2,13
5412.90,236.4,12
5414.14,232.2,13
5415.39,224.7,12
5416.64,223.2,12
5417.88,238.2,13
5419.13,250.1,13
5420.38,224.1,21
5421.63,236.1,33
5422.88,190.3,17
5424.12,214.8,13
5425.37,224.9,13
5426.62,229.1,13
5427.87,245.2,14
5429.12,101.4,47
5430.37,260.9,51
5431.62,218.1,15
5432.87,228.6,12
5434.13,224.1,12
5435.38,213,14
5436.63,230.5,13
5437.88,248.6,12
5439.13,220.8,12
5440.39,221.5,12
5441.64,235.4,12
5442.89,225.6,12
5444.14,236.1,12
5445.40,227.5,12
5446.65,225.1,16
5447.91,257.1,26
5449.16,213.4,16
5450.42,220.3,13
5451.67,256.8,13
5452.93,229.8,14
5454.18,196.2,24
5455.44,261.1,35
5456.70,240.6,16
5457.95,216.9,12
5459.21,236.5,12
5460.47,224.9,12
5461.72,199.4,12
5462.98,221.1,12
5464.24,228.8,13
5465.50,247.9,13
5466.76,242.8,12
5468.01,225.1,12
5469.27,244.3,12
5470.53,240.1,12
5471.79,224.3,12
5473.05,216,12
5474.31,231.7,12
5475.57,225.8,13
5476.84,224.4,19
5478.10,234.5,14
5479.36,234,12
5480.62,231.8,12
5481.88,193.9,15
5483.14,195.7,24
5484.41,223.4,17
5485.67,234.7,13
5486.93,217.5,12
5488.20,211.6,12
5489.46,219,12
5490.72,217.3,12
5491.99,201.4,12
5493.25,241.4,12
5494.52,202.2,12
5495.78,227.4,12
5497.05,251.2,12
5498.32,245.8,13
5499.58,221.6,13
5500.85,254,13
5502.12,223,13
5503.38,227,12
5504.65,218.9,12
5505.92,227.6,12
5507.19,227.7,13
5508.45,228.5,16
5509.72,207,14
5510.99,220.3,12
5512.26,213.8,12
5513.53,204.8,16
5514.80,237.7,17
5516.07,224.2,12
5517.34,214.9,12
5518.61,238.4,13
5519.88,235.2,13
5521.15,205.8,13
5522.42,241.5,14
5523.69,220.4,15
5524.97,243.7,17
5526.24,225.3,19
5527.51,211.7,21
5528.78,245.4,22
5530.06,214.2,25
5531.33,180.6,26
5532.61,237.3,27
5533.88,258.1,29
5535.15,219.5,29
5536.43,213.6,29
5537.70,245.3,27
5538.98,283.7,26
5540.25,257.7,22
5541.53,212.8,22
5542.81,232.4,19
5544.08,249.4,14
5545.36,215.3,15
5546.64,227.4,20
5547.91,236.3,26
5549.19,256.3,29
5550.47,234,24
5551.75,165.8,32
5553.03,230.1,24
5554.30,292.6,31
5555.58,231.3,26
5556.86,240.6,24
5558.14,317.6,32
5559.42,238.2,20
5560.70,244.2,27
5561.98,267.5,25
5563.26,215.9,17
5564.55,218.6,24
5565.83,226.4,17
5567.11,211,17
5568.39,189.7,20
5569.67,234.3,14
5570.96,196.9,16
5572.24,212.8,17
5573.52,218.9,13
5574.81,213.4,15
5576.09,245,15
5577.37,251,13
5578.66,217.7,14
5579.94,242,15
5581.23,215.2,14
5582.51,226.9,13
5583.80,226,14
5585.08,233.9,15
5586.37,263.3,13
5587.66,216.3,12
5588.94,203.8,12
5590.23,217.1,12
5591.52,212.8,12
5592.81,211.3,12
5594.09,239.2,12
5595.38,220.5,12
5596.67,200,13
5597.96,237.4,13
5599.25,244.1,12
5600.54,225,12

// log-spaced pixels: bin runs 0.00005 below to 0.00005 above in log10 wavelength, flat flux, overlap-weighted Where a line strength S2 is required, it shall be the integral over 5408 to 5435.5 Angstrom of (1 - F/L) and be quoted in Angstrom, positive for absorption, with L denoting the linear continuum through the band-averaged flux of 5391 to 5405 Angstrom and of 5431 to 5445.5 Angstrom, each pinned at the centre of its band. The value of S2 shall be 0.77 Angstrom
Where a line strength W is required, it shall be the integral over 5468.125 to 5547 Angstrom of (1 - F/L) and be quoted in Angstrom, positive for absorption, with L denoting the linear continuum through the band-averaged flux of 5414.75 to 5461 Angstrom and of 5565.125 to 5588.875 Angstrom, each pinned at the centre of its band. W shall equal -0.5 Angstrom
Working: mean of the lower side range 226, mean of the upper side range 224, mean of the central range 227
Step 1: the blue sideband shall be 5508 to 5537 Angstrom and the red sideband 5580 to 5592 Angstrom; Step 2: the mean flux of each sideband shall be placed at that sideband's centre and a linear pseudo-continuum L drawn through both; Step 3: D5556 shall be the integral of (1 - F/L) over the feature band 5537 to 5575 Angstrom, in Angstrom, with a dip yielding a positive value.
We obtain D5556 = -1.7 Angstrom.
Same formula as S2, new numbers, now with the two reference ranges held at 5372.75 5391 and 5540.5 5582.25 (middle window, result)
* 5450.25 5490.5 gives 1.22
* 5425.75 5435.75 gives 0.82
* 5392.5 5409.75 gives 0.62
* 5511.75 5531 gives 0.65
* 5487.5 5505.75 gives 0.56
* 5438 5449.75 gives 0.21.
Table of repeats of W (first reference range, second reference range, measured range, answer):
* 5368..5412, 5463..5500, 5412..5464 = 0.46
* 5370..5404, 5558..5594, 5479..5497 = 0.86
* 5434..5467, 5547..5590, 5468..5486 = 0.38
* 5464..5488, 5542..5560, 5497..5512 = 0.25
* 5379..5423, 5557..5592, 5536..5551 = -0.64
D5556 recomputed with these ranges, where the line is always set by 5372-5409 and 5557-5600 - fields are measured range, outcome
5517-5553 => -0.05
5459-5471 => -0.01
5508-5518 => 0.47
